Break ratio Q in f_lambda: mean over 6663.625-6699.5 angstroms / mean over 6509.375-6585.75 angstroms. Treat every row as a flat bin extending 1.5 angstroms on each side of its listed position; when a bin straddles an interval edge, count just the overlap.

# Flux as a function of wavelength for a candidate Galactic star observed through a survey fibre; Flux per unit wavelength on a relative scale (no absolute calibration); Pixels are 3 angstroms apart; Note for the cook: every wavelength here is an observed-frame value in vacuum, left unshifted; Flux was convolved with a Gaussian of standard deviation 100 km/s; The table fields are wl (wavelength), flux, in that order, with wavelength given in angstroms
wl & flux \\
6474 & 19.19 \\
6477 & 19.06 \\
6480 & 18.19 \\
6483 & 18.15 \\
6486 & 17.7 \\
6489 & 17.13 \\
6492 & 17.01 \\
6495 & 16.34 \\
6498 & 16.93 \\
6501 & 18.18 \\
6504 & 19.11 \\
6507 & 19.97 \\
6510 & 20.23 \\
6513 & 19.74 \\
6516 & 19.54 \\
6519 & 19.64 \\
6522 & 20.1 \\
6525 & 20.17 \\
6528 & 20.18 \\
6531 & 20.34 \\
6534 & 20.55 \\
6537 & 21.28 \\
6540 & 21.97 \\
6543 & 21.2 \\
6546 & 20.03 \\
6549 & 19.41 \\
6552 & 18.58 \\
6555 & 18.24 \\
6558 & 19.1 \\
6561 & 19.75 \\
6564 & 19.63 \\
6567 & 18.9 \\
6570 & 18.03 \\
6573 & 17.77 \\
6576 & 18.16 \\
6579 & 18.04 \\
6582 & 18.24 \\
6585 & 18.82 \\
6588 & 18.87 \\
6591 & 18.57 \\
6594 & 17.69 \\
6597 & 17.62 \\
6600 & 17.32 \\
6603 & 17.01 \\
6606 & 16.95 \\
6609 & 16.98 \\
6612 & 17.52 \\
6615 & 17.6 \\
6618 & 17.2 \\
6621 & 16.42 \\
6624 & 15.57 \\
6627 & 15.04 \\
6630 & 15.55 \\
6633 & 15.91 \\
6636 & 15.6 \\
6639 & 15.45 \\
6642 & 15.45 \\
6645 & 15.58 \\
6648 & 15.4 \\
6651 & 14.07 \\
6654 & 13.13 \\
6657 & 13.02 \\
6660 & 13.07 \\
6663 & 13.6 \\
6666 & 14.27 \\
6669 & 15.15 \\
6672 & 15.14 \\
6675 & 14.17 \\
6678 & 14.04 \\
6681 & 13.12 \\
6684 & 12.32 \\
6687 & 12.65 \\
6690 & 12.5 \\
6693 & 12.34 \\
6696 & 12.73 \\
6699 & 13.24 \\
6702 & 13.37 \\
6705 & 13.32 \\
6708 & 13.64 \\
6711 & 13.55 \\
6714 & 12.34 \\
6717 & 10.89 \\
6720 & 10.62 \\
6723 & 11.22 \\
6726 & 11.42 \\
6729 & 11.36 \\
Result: 0.7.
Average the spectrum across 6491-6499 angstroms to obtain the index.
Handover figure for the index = 16.7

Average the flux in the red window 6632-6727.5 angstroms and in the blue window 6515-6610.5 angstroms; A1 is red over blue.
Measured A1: 0.71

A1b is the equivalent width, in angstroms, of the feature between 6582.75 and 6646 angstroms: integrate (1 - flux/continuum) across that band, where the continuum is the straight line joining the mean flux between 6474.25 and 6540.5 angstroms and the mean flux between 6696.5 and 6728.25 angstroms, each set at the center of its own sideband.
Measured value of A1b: -5.0 angstroms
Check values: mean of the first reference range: 19.1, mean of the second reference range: 12.3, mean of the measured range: 16.8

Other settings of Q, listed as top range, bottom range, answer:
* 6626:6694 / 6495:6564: 0.72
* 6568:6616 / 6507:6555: 0.89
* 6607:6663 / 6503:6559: 0.77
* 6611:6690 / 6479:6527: 0.79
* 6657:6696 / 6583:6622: 0.77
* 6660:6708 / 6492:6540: 0.69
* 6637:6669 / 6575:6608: 0.80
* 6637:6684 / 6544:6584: 0.76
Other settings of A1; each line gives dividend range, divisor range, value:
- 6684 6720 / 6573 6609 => 0.71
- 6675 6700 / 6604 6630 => 0.78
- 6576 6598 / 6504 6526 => 0.92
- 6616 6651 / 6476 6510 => 0.87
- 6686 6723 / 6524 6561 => 0.62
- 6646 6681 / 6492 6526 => 0.74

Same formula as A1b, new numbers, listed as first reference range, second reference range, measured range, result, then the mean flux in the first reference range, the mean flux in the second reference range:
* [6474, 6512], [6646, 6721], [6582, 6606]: -3.6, 18.2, 13.3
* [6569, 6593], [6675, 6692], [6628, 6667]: 0.7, 18.3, 13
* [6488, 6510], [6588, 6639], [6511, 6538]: -3.7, 18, 16.8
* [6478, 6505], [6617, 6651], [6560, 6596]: -4.6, 17.6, 15.6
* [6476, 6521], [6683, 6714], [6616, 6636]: -1.4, 18.5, 12.9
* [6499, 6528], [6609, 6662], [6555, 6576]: -1.1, 19.6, 15.4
